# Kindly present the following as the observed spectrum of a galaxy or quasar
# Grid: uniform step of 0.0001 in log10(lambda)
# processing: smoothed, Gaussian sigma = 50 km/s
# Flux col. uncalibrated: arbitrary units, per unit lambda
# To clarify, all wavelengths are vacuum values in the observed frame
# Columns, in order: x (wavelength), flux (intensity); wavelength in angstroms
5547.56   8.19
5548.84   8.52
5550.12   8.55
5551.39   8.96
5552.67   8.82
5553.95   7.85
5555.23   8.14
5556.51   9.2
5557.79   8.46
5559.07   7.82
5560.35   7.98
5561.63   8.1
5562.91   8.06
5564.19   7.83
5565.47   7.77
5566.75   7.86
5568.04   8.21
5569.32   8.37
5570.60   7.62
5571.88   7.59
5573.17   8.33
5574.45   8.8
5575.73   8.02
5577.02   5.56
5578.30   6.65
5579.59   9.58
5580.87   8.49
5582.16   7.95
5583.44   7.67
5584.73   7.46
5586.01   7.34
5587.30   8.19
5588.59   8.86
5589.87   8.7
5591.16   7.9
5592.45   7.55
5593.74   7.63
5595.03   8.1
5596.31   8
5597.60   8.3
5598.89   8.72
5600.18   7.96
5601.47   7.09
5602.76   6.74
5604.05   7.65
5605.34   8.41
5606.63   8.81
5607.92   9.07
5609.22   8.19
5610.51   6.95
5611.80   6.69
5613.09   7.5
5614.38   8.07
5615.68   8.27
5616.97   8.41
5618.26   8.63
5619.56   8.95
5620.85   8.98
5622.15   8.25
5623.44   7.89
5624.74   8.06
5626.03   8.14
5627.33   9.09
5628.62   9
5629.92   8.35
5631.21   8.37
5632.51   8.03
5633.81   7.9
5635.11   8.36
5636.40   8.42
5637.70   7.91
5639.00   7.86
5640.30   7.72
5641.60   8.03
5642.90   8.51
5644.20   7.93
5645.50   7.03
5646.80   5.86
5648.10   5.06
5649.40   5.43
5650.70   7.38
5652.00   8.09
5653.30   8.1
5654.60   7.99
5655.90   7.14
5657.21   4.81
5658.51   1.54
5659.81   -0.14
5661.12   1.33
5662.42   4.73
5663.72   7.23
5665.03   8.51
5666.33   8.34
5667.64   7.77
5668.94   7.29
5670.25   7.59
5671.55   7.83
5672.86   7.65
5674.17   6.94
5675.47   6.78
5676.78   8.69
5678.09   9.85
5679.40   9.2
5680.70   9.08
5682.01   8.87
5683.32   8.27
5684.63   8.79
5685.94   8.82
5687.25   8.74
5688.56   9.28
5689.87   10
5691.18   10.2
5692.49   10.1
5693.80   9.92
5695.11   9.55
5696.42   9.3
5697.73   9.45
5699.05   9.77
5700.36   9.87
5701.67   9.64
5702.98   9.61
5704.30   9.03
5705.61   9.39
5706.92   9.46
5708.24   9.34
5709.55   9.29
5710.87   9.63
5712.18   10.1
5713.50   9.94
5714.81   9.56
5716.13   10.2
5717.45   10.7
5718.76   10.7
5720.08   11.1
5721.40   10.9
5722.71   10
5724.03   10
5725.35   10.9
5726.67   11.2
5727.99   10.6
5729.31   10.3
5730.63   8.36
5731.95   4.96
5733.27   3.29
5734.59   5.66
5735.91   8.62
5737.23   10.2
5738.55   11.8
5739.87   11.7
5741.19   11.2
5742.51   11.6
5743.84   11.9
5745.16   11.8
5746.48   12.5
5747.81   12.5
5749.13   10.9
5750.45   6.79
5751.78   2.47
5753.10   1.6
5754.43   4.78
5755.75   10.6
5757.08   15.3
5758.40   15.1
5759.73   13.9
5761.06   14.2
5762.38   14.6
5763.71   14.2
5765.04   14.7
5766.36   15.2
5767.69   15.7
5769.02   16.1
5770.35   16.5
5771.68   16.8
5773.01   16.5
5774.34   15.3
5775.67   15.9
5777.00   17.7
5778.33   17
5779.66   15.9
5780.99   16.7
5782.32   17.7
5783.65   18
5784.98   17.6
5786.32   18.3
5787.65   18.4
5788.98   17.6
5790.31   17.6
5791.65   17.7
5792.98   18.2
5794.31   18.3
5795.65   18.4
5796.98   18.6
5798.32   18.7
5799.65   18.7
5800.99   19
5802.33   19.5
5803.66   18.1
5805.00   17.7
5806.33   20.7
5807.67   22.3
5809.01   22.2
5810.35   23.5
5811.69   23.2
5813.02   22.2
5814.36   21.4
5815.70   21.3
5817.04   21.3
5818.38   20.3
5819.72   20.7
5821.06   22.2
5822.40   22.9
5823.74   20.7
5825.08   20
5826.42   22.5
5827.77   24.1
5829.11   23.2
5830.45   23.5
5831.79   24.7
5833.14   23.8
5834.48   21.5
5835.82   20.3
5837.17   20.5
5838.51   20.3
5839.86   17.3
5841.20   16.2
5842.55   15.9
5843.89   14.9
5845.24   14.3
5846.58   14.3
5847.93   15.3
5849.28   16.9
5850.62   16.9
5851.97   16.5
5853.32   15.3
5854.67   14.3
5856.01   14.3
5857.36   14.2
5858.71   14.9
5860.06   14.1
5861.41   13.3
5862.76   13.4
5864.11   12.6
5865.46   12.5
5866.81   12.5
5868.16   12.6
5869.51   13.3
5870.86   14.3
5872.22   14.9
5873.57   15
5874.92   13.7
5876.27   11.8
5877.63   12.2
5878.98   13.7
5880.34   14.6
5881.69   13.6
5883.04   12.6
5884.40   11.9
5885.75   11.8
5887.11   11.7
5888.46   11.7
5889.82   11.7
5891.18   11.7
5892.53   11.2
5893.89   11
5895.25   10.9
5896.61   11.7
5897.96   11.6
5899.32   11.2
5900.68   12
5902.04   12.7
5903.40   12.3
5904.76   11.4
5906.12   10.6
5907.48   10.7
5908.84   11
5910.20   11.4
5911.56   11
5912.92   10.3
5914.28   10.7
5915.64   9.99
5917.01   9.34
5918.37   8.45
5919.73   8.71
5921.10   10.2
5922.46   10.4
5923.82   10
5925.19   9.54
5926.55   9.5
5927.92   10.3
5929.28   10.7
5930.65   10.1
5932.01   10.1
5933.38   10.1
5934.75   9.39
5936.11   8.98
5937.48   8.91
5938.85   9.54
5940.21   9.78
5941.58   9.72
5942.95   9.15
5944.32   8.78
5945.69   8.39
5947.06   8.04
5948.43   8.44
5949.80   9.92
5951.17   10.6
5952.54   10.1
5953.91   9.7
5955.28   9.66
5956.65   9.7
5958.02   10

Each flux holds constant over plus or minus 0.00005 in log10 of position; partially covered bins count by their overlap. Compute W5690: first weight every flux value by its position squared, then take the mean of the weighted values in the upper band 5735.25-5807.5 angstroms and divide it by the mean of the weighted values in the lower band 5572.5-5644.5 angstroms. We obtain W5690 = 1.9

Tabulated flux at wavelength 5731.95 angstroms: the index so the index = 4.96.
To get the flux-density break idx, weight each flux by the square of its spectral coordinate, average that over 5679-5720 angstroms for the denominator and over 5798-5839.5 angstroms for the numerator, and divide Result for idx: 2.3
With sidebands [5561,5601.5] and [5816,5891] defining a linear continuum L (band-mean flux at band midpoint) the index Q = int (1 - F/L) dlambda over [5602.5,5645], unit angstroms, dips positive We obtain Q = 5.0 angstroms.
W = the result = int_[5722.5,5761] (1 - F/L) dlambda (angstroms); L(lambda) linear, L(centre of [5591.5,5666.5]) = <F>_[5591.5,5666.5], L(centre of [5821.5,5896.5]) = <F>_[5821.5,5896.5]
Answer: 5.8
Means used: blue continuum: 7.42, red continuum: 15.7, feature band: 9.74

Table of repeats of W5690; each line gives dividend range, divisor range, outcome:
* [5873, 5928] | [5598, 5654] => 1.58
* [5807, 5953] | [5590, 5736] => 1.84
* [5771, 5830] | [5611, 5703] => 2.59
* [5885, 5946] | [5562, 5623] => 1.46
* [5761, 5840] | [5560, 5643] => 2.56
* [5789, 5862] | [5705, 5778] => 1.75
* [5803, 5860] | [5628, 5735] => 2.46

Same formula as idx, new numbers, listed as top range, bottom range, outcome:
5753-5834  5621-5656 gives 2.48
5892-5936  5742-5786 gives 0.81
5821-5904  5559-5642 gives 2.09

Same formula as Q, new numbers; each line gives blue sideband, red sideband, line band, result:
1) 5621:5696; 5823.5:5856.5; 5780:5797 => -2.5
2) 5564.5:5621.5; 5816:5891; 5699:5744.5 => 9.0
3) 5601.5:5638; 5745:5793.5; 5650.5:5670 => 7.6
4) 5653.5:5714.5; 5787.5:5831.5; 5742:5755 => 5.1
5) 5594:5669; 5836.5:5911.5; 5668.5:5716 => -0.8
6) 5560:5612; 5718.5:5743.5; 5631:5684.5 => 9.9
